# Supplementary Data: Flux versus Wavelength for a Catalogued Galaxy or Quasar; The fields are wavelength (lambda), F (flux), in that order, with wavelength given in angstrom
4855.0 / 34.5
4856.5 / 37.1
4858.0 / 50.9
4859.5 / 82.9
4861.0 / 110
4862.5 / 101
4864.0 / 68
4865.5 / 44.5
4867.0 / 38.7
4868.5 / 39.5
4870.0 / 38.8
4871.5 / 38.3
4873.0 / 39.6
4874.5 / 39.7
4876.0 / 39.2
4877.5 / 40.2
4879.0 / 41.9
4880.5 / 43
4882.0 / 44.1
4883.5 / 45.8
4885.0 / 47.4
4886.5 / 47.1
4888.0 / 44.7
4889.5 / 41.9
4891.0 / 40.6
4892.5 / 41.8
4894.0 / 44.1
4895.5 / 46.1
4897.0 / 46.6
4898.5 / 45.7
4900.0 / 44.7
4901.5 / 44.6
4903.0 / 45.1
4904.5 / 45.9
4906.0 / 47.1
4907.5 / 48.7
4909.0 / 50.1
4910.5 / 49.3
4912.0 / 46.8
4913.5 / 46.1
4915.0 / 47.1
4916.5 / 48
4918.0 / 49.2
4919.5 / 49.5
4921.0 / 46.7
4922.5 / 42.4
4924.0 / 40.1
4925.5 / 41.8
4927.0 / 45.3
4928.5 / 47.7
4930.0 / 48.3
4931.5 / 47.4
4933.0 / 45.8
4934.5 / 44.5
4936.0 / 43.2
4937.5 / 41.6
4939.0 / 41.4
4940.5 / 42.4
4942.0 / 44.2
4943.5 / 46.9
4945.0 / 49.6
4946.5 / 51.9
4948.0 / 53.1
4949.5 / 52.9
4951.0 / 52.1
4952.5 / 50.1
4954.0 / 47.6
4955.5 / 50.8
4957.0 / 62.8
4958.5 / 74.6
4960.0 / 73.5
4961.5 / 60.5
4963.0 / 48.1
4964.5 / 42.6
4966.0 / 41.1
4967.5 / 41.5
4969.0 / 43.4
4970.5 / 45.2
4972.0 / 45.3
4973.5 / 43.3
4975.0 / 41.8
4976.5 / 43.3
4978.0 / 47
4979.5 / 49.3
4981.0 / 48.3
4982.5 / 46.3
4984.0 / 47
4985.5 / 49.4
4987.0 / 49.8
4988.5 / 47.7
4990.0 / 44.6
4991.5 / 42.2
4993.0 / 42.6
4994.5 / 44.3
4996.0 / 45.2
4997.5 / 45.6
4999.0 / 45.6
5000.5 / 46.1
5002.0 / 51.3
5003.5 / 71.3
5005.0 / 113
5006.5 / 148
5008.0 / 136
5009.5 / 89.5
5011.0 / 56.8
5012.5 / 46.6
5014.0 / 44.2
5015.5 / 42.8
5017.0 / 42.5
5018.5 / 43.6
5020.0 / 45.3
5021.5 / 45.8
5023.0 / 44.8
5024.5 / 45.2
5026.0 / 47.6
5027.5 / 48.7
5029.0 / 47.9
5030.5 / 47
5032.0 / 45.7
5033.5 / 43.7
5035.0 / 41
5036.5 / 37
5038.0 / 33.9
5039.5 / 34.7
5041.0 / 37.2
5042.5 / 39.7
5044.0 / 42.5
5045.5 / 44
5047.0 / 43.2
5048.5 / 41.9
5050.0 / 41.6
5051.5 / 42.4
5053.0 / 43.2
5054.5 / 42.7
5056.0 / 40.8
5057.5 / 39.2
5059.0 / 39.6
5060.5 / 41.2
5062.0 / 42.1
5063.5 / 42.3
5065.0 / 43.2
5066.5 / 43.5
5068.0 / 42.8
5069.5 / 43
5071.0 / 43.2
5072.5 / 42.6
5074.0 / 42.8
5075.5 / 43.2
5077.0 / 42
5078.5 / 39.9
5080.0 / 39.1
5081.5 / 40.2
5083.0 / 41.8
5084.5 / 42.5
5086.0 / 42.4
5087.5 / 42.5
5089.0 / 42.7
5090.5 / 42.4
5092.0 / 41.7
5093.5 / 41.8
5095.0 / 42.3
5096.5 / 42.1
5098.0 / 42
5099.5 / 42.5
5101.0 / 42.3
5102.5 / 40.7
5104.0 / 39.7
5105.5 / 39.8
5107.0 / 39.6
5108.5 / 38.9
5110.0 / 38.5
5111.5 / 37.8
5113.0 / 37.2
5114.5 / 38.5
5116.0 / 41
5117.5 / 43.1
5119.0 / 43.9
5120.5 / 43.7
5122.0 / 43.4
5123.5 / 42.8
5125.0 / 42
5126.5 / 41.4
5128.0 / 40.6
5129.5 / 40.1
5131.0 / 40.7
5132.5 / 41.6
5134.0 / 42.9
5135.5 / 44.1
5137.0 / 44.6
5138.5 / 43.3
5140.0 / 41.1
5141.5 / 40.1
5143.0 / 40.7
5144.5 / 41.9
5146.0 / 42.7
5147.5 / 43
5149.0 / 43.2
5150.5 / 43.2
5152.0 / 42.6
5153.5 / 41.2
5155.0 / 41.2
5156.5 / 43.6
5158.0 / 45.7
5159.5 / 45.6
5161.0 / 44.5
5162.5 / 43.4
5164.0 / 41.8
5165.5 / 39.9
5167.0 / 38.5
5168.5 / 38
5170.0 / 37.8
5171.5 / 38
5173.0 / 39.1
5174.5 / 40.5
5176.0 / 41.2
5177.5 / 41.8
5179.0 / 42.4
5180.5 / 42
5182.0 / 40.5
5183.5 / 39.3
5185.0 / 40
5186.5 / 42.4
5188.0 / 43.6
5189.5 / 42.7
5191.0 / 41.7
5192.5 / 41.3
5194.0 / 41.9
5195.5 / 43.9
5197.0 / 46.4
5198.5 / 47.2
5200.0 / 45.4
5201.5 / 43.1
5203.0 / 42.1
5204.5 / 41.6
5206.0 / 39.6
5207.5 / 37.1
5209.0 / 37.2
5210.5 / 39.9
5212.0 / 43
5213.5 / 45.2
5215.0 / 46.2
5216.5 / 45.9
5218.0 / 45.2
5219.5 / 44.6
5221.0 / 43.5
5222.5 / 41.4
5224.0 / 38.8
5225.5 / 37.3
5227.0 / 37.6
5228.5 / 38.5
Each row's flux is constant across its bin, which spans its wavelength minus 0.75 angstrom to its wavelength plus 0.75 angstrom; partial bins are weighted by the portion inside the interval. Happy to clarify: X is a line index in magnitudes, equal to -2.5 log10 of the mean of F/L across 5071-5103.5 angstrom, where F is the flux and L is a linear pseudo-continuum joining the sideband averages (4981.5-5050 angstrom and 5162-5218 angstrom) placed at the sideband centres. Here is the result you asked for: 0.14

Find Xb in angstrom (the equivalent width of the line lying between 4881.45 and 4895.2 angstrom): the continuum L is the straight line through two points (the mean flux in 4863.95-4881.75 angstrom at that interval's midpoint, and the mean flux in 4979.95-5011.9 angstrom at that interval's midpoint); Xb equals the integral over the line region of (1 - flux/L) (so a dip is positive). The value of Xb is 0.0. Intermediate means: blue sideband 41.7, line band 44.2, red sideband 62.2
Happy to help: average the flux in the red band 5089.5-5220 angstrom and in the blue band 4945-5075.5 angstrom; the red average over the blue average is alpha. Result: 0.84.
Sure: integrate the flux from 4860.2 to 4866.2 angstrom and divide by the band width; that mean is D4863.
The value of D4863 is 81.2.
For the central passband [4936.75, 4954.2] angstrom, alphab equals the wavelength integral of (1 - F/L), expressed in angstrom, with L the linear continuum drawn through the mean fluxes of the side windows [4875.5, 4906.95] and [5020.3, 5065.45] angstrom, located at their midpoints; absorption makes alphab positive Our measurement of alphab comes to -1.7 angstrom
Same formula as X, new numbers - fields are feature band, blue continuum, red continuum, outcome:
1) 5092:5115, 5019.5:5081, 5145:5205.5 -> 0.05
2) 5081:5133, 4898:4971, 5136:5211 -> 0.06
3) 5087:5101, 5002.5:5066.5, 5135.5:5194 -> 0.11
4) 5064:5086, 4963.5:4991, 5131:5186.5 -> 0.03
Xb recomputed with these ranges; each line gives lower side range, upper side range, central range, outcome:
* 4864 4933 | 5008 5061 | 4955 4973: -2.8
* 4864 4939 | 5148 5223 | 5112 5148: 0.7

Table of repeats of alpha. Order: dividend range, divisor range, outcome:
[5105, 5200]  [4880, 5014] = 0.82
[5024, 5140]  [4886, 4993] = 0.88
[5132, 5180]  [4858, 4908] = 0.85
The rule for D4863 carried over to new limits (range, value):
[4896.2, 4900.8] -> 45.7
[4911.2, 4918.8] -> 47.5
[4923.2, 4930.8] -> 44.6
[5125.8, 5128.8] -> 41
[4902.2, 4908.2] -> 46.7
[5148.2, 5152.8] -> 43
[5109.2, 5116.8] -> 38.6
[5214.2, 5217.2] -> 46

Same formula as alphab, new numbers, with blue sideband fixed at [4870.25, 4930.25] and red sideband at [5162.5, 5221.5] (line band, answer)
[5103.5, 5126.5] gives 1.0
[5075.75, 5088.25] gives 0.5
